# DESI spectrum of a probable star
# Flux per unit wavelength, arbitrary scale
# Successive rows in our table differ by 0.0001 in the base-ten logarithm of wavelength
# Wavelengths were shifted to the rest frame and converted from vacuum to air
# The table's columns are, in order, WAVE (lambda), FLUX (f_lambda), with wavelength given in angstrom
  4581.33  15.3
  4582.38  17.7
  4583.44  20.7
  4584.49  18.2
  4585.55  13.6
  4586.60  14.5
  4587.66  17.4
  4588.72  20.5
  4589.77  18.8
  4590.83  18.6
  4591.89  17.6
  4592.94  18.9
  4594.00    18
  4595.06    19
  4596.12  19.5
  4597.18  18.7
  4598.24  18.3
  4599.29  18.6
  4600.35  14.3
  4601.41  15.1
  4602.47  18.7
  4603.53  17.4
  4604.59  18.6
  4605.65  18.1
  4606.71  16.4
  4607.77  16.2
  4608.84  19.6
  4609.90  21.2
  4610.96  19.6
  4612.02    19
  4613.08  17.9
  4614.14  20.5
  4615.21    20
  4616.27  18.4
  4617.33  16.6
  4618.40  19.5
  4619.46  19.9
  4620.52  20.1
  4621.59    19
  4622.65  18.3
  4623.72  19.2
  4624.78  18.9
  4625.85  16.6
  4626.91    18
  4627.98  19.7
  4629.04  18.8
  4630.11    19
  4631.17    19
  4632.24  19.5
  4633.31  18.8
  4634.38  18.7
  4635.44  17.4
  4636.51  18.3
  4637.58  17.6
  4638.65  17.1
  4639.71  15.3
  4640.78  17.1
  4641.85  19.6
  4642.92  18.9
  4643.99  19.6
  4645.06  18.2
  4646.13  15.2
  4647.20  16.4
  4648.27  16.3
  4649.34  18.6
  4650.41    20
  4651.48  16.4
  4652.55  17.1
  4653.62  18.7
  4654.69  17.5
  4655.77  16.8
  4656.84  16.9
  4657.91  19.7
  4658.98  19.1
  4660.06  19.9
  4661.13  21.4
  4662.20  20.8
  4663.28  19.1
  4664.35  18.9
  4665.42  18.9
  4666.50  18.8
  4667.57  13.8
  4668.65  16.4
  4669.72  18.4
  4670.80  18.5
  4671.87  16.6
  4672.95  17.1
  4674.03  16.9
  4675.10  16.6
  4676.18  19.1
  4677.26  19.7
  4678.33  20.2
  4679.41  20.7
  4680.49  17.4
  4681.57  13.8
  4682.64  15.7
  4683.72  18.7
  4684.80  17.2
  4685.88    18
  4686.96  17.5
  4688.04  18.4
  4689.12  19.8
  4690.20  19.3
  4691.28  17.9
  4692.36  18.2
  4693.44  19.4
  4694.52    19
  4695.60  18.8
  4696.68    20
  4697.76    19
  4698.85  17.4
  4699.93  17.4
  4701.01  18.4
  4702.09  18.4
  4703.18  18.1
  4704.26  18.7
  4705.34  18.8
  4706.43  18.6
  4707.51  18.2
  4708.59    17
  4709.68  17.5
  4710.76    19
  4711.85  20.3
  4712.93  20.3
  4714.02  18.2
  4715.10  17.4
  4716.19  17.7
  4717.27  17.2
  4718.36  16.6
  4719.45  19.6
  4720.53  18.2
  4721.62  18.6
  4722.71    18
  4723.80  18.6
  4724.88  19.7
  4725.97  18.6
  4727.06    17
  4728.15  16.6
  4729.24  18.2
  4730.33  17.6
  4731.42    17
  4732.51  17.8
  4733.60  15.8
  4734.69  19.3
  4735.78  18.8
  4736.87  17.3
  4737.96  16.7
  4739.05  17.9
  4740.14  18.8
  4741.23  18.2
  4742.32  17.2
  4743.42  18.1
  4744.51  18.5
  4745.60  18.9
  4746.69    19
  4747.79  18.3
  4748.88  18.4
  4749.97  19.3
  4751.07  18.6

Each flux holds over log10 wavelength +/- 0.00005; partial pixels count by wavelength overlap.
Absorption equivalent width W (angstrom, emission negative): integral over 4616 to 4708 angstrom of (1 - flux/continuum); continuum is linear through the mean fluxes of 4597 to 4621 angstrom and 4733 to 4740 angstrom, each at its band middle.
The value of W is -0.77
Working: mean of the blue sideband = 18.4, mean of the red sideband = 17.7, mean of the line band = 18.3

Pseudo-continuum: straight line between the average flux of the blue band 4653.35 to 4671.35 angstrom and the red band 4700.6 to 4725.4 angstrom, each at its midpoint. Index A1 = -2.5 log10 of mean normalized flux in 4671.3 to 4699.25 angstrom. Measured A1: 0.01 mag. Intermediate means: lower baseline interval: 18.4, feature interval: 18.2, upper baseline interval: 18.4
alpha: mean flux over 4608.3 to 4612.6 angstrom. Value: 19.8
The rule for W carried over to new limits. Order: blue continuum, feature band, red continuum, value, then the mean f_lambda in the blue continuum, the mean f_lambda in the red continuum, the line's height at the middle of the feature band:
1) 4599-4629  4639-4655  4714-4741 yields 0.53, 18.4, 17.9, 18.3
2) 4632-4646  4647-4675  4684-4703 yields 0.27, 18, 18.5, 18.2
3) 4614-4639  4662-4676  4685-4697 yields 0.73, 18.7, 18.7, 18.7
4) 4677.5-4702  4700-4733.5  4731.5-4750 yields 0.06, 18.3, 18.1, 18.2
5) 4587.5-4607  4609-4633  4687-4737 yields -1.23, 18.1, 18.3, 18.1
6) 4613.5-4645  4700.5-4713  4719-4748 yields -0.23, 18.6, 18.1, 18.2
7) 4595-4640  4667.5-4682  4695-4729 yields 0.54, 18.4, 18.3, 18.3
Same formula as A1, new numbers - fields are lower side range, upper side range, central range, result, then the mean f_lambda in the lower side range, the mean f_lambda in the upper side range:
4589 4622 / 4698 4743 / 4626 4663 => 0.00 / 18.5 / 18.1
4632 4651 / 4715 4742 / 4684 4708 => -0.04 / 17.9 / 17.9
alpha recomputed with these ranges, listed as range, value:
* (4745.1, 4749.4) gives 18.6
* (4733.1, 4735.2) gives 17.6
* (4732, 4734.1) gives 16.8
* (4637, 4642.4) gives 17.4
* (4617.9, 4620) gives 19.8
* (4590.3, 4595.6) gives 18.4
